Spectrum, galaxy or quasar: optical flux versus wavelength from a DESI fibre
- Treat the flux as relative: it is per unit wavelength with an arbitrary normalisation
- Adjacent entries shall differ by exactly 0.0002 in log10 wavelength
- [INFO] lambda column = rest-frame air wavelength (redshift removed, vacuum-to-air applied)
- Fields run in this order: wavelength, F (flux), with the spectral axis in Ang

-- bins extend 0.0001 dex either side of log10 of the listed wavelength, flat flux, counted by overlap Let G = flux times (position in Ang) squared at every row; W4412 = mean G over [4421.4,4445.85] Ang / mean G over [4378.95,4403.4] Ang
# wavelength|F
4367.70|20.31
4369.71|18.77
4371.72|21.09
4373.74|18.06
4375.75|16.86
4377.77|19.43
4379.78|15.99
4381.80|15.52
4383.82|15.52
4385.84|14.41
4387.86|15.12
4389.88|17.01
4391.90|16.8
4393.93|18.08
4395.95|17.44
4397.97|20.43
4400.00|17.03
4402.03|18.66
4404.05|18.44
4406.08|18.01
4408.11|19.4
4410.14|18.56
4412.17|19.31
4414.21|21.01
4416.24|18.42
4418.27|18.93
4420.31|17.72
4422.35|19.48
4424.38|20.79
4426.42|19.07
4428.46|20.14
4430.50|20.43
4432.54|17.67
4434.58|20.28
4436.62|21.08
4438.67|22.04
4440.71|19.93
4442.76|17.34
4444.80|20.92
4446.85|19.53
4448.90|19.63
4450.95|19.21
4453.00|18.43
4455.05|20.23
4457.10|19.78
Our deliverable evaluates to 1.20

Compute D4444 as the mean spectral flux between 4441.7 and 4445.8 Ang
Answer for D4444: 19.1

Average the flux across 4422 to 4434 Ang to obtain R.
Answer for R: 19.6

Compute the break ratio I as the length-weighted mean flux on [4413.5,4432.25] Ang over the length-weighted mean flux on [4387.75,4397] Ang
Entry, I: 1.14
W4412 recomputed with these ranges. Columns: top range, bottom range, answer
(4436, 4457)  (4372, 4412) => 1.16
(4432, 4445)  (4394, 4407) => 1.11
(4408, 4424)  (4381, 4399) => 1.16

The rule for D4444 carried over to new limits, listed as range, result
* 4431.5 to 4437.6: 19.7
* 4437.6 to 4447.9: 19.9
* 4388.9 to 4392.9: 16.9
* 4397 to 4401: 18.7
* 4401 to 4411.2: 18.6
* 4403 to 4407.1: 18.3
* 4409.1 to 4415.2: 19.6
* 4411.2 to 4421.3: 19.1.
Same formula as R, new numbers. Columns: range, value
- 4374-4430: 18.1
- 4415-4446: 19.6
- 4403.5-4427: 19.1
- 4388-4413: 18.2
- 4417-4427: 19.2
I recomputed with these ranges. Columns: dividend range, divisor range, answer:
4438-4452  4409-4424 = 1.03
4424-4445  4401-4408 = 1.08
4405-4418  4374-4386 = 1.16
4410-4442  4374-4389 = 1.21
